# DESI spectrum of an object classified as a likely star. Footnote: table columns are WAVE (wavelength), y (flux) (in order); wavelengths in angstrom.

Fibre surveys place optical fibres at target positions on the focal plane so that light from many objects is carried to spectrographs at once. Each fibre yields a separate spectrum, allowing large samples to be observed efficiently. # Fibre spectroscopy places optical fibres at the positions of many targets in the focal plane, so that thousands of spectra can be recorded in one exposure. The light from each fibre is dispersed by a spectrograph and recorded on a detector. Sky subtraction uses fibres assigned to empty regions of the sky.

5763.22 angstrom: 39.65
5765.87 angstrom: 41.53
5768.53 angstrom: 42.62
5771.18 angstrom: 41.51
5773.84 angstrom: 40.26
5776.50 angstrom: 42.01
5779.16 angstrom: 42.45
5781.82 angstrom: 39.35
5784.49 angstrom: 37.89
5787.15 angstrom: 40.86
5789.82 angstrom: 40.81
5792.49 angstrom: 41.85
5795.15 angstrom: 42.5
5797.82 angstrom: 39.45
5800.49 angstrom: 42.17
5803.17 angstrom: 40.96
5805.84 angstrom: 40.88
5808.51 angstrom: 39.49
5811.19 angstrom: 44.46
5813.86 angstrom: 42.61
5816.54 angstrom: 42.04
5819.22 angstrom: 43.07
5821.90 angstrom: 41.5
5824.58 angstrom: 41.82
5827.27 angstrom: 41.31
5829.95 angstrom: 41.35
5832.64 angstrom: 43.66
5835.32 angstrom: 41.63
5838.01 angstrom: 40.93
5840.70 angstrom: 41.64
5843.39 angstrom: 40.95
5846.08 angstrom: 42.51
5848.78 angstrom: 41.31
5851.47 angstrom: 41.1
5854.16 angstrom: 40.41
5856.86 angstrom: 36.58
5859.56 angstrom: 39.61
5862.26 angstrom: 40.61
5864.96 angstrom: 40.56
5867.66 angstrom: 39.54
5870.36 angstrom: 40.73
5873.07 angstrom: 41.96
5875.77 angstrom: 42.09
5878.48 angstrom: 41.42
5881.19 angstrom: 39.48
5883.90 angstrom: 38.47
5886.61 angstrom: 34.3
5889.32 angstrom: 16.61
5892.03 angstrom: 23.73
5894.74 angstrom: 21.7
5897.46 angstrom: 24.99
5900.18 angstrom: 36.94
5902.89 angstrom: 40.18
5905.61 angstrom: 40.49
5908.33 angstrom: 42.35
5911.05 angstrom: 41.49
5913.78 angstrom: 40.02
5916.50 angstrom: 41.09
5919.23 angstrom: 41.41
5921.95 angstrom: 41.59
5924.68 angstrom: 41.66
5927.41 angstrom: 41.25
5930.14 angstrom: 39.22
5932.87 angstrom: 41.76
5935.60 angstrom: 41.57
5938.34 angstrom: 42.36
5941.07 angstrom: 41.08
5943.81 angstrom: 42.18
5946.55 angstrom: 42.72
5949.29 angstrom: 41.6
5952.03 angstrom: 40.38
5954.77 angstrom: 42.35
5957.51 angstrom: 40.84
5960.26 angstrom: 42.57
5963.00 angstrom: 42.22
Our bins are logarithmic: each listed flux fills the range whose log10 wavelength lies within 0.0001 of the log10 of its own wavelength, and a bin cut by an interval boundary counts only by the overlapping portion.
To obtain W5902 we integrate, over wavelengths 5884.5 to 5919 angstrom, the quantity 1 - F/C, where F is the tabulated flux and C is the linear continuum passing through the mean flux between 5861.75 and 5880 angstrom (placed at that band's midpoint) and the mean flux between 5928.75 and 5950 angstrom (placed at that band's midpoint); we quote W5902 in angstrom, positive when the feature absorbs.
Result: 6.05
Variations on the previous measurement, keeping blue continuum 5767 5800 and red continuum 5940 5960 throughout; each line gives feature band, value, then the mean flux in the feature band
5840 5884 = 0.78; 40.6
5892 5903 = 3.30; 29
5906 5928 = 0.10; 41.3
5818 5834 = -0.37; 42.1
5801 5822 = -0.41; 41.9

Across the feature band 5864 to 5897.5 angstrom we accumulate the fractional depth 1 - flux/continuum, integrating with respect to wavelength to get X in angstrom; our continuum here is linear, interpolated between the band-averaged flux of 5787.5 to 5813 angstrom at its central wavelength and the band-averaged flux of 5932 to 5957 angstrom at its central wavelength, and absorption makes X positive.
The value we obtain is 5.7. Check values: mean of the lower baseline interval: 41.4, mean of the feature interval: 34.6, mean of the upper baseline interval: 41.7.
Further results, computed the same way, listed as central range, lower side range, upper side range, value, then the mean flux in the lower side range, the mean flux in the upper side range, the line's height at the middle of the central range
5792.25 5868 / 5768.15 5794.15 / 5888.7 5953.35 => -2.5 angstrom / 40.9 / 38.1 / 39.9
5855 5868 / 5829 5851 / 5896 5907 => 0.0 angstrom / 41.7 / 35.5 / 39.6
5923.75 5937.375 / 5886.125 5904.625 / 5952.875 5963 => -2.0 angstrom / 28.3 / 41.9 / 36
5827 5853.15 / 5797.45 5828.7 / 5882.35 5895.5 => -3.6 angstrom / 41.7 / 27.4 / 36.6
